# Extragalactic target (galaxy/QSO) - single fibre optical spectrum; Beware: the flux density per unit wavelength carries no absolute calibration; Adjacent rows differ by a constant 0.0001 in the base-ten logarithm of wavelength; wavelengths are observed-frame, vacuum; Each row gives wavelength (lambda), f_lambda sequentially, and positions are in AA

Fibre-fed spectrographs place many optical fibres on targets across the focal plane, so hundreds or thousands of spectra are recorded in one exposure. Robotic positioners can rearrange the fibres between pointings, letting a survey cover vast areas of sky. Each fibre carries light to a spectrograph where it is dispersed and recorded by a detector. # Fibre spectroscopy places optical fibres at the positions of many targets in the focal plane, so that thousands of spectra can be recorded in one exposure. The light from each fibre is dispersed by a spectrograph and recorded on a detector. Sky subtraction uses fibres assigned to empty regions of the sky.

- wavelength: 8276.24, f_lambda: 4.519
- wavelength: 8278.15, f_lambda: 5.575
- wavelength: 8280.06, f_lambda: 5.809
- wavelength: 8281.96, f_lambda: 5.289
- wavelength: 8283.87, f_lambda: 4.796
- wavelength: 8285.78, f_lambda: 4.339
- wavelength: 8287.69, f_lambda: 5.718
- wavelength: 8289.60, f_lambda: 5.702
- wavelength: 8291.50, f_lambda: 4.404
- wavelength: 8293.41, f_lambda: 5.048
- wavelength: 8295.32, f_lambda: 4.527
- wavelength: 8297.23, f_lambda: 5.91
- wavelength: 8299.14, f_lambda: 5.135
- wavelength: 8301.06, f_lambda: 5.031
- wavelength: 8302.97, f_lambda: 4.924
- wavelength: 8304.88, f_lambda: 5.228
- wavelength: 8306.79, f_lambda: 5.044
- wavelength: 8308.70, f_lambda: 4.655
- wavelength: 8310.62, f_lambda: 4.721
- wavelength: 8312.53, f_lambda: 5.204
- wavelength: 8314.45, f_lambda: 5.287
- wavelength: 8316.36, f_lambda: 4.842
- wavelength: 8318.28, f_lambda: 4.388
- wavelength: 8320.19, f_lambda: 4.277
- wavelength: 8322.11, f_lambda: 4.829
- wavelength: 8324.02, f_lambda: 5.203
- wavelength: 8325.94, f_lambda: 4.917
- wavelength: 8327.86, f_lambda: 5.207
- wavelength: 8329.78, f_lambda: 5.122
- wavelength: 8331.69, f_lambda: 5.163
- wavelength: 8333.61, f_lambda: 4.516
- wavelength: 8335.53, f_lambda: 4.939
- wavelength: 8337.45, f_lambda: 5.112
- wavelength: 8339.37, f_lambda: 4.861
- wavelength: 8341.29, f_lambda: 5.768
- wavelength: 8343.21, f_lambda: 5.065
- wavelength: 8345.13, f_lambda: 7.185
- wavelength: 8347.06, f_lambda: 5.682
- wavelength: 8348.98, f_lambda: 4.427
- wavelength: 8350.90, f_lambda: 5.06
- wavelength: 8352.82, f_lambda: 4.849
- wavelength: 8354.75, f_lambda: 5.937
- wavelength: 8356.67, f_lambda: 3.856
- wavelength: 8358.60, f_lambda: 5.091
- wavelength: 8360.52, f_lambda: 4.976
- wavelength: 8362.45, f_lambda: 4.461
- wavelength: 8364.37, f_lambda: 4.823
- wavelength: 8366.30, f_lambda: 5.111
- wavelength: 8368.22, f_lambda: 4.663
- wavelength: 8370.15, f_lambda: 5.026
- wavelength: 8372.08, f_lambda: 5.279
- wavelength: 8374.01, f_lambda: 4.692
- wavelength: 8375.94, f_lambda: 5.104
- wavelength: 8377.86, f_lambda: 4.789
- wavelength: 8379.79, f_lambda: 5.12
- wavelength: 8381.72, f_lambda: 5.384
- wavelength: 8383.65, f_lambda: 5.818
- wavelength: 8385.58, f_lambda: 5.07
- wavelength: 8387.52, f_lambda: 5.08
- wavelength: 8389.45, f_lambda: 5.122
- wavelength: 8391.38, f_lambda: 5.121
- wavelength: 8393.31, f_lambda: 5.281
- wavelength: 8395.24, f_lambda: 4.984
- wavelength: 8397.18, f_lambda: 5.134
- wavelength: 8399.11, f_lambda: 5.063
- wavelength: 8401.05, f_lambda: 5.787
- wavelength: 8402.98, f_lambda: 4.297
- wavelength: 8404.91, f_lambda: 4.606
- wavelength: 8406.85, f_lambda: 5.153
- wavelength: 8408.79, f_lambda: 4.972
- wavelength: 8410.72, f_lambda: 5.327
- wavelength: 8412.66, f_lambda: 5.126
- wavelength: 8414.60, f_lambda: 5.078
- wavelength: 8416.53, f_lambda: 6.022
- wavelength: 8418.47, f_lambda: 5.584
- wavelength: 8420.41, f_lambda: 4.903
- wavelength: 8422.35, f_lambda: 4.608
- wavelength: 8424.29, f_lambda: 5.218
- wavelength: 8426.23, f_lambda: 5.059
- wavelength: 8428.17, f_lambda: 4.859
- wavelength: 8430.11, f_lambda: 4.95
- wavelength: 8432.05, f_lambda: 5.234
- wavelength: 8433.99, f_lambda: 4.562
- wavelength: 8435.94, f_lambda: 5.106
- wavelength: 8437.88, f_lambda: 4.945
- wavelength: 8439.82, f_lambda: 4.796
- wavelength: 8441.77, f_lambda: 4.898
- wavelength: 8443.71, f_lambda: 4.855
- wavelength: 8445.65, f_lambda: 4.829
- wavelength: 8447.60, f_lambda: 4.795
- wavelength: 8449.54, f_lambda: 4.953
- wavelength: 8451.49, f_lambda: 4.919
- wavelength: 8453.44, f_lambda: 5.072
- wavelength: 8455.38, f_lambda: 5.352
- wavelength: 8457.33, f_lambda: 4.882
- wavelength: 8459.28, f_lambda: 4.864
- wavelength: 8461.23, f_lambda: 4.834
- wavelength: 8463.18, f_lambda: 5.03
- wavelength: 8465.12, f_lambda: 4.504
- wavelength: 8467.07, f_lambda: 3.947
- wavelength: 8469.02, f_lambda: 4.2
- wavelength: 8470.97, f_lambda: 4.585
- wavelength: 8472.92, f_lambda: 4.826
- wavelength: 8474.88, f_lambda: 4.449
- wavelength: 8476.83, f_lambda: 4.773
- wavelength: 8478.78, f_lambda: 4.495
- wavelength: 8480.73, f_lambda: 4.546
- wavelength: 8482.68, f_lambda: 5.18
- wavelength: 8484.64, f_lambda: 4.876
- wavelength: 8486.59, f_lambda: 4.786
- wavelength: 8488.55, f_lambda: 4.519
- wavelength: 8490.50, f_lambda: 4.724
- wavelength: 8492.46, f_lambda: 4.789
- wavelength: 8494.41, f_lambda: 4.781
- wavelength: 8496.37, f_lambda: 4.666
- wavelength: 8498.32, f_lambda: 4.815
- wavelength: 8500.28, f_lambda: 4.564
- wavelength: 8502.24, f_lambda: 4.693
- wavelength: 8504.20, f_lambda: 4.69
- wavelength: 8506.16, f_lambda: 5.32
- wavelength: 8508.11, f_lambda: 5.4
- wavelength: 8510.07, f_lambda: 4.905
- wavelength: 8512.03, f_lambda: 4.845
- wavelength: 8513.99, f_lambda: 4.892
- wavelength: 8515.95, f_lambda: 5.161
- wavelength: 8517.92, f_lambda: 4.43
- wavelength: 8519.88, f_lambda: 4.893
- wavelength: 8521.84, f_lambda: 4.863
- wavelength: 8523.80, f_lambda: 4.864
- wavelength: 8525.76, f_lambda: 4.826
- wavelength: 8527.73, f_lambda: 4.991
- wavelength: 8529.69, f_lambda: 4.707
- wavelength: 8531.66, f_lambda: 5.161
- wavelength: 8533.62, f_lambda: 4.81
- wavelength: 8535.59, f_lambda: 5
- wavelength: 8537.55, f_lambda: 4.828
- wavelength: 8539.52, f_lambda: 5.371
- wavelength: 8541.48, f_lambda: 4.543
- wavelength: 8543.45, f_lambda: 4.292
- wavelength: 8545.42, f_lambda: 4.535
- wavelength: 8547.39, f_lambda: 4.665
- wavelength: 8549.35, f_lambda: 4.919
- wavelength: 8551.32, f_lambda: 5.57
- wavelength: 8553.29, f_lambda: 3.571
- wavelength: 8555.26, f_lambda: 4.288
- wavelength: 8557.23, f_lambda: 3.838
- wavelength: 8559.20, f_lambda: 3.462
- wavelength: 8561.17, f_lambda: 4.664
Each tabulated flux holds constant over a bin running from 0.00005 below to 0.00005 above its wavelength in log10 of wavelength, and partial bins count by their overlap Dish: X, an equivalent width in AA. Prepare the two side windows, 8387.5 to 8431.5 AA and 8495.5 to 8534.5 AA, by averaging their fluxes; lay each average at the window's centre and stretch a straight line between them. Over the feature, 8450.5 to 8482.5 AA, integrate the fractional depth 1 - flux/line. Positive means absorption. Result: 1.7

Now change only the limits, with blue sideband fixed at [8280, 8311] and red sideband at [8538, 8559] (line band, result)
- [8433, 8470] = -0.6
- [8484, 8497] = -0.2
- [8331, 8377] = -1.2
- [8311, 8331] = 0.3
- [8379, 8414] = -2.1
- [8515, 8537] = -1.5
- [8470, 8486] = -0.2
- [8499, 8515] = -1.0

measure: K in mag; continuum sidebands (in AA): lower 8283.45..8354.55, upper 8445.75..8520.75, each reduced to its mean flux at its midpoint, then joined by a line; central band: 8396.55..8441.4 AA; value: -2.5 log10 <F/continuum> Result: -0.03 mag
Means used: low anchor 5.07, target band 5.06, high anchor 4.79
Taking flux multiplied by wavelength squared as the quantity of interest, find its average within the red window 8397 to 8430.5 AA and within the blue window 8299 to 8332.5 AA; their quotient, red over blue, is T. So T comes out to 1.05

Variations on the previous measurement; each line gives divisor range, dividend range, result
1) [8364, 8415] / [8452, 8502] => 0.95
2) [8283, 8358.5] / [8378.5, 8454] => 1.03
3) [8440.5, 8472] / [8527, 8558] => 1.00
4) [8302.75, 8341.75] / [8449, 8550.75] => 1.01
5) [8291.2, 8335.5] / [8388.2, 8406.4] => 1.04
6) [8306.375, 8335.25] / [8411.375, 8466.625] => 1.05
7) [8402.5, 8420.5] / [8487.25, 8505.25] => 0.93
